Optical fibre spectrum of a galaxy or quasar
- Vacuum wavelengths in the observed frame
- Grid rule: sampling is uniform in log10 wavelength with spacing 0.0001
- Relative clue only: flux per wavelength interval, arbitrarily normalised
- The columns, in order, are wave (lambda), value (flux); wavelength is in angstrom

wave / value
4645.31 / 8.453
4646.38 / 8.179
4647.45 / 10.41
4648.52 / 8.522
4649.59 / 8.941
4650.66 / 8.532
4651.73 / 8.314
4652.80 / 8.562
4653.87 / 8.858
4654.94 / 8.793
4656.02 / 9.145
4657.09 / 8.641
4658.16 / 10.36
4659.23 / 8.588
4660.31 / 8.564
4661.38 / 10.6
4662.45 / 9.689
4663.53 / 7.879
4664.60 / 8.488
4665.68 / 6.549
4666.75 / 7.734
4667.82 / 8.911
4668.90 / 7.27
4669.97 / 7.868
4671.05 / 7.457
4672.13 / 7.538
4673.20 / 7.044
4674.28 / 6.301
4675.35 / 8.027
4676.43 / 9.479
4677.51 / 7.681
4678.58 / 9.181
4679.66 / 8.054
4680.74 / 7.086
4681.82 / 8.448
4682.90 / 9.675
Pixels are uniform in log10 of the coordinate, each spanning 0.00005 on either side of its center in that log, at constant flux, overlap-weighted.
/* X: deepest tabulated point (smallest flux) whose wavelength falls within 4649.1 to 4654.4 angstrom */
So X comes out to 8.314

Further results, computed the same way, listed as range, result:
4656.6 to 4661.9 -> 8.564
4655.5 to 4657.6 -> 8.641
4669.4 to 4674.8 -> 6.301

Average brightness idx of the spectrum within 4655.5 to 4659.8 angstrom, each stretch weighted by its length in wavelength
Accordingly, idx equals 9.18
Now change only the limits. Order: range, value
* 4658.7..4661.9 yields 9.23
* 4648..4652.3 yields 8.58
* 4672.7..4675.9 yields 7.13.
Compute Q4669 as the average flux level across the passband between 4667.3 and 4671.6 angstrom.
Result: 7.86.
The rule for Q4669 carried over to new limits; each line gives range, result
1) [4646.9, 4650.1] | 9.29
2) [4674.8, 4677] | 8.72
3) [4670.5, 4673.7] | 7.34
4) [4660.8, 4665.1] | 9.17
